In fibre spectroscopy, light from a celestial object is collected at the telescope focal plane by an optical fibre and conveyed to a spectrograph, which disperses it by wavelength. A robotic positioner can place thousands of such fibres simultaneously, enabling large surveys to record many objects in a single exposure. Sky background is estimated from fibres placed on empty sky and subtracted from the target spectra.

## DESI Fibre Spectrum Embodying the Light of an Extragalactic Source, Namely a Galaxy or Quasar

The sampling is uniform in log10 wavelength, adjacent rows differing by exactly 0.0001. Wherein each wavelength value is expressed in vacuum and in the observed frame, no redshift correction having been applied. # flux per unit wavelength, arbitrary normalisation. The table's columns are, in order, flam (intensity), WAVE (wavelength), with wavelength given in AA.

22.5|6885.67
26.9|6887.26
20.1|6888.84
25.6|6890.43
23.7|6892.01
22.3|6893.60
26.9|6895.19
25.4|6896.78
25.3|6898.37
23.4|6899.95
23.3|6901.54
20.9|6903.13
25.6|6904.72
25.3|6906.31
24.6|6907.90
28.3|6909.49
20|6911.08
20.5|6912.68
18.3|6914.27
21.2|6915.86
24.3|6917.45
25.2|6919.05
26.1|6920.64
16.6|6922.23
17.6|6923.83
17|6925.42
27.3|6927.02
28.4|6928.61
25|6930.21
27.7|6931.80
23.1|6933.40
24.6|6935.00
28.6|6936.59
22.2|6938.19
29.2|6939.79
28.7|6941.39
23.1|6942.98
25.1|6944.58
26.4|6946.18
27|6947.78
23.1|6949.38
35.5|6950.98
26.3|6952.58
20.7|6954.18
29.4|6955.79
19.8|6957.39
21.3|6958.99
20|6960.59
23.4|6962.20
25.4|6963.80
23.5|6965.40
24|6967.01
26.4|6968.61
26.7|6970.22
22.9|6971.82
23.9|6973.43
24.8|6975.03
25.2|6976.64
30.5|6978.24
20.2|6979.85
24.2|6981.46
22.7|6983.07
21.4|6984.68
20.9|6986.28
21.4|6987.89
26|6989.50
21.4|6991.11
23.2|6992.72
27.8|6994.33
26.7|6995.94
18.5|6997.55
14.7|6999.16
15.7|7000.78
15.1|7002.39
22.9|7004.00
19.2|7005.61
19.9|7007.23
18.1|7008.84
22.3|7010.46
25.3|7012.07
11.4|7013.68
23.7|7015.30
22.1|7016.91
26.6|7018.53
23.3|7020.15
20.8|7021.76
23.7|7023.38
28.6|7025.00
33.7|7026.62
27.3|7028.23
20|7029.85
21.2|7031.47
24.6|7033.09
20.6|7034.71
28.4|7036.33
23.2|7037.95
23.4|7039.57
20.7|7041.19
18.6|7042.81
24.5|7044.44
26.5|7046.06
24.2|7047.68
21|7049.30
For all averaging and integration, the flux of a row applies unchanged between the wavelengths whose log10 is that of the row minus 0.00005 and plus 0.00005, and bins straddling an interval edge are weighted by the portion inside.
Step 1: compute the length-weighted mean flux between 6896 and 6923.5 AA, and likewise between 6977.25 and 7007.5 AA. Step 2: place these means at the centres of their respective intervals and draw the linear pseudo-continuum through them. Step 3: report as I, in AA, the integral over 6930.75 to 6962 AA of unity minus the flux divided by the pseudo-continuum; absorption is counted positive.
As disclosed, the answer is -3.9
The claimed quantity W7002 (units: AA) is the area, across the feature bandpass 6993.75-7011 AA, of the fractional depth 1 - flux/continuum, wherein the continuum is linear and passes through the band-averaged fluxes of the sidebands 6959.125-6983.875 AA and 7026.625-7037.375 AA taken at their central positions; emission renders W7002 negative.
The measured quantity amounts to 3.1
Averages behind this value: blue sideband 24.2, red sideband 24.4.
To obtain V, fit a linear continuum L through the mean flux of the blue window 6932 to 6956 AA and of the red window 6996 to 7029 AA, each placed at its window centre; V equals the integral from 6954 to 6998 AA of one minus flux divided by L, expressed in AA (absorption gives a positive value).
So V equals 0.61 AA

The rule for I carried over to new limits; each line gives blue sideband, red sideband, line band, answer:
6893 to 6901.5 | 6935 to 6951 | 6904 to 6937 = 2.6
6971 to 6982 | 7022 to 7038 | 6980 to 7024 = 6.0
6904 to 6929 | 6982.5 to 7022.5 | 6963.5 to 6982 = -2.6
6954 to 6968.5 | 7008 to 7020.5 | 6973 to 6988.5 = -0.6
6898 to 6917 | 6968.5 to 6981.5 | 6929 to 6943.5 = -1.3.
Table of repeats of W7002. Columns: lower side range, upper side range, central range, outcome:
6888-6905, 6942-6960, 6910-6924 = 1.7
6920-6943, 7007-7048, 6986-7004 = 1.9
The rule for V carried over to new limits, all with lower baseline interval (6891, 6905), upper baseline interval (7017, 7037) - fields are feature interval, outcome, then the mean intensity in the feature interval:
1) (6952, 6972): 0.48 AA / 23.8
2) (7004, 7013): 1.34 AA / 21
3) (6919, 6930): 0.75 AA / 22.6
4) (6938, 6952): -1.48 AA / 26.9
